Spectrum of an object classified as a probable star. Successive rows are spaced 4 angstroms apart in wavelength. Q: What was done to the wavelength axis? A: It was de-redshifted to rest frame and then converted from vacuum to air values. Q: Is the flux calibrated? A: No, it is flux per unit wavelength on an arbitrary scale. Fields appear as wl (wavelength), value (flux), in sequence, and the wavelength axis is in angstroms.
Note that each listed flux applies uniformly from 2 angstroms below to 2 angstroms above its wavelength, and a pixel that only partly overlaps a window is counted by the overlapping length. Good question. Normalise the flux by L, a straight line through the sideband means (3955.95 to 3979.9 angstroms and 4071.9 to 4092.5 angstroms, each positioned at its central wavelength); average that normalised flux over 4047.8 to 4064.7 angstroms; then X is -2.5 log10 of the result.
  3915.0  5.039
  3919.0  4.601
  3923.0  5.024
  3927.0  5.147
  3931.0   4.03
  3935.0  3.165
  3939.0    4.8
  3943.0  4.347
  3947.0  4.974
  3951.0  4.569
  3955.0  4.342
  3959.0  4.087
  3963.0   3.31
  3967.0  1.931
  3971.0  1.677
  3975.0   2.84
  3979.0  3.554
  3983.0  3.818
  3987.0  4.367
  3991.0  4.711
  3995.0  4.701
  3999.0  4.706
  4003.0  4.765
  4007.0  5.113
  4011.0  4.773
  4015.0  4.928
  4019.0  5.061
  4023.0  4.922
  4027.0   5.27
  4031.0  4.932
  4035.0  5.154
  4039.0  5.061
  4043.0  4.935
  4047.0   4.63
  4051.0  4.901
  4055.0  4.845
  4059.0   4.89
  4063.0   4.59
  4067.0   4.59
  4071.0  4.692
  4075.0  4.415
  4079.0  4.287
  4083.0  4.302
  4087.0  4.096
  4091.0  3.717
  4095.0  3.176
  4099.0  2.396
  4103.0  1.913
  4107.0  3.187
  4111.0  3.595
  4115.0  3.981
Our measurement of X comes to -0.222 mag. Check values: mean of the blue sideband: 2.93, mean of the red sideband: 4.2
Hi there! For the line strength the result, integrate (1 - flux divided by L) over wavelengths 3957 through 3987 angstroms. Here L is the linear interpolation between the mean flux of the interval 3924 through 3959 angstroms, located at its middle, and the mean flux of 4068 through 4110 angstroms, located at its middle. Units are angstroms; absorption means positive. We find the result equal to 8.0 angstroms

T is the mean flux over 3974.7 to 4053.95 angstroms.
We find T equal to 4.7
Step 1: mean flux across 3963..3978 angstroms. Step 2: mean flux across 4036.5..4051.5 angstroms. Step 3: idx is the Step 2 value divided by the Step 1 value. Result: 2.04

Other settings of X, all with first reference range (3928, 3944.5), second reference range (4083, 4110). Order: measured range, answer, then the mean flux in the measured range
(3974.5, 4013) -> -0.16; 4.39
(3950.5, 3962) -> -0.05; 4.21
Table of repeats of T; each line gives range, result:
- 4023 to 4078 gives 4.83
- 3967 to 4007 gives 3.87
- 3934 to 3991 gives 3.74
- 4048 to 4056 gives 4.85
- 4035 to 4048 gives 4.94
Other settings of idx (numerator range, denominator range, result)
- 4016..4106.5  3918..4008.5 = 1.07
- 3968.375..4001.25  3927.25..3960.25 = 0.87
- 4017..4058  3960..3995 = 1.47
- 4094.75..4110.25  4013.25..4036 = 0.53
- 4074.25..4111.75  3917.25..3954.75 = 0.77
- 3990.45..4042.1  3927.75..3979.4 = 1.33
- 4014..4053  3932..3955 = 1.14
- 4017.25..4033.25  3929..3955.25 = 1.17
